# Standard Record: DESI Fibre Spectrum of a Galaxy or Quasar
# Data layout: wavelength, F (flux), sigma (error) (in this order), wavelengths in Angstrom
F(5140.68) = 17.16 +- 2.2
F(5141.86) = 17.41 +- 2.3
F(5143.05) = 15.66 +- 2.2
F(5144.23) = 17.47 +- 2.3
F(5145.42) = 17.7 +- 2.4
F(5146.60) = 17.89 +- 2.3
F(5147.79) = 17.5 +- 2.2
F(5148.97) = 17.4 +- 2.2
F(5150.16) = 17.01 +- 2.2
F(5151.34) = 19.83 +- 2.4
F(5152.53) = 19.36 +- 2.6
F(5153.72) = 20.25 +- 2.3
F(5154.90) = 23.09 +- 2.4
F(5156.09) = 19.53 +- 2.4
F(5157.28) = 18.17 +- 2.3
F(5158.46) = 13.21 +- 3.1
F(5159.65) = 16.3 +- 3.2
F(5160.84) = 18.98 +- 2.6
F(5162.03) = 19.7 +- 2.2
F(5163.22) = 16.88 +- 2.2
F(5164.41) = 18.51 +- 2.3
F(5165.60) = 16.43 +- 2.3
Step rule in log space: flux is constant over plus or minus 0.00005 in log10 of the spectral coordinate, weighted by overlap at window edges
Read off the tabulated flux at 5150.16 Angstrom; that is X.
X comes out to 17.01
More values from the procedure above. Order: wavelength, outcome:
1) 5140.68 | 17.16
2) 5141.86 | 17.41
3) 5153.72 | 20.25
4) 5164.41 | 18.51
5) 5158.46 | 13.21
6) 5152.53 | 19.36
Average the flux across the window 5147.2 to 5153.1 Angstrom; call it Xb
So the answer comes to 18.2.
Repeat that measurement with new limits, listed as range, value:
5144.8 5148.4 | 17.7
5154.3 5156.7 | 21.3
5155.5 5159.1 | 17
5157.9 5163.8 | 17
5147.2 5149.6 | 17.5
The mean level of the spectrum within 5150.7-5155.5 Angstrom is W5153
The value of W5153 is 20.6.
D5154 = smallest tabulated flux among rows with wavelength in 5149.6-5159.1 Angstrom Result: 13.21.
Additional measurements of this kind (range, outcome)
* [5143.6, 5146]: 17.47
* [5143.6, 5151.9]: 17.01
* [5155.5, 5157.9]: 18.17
